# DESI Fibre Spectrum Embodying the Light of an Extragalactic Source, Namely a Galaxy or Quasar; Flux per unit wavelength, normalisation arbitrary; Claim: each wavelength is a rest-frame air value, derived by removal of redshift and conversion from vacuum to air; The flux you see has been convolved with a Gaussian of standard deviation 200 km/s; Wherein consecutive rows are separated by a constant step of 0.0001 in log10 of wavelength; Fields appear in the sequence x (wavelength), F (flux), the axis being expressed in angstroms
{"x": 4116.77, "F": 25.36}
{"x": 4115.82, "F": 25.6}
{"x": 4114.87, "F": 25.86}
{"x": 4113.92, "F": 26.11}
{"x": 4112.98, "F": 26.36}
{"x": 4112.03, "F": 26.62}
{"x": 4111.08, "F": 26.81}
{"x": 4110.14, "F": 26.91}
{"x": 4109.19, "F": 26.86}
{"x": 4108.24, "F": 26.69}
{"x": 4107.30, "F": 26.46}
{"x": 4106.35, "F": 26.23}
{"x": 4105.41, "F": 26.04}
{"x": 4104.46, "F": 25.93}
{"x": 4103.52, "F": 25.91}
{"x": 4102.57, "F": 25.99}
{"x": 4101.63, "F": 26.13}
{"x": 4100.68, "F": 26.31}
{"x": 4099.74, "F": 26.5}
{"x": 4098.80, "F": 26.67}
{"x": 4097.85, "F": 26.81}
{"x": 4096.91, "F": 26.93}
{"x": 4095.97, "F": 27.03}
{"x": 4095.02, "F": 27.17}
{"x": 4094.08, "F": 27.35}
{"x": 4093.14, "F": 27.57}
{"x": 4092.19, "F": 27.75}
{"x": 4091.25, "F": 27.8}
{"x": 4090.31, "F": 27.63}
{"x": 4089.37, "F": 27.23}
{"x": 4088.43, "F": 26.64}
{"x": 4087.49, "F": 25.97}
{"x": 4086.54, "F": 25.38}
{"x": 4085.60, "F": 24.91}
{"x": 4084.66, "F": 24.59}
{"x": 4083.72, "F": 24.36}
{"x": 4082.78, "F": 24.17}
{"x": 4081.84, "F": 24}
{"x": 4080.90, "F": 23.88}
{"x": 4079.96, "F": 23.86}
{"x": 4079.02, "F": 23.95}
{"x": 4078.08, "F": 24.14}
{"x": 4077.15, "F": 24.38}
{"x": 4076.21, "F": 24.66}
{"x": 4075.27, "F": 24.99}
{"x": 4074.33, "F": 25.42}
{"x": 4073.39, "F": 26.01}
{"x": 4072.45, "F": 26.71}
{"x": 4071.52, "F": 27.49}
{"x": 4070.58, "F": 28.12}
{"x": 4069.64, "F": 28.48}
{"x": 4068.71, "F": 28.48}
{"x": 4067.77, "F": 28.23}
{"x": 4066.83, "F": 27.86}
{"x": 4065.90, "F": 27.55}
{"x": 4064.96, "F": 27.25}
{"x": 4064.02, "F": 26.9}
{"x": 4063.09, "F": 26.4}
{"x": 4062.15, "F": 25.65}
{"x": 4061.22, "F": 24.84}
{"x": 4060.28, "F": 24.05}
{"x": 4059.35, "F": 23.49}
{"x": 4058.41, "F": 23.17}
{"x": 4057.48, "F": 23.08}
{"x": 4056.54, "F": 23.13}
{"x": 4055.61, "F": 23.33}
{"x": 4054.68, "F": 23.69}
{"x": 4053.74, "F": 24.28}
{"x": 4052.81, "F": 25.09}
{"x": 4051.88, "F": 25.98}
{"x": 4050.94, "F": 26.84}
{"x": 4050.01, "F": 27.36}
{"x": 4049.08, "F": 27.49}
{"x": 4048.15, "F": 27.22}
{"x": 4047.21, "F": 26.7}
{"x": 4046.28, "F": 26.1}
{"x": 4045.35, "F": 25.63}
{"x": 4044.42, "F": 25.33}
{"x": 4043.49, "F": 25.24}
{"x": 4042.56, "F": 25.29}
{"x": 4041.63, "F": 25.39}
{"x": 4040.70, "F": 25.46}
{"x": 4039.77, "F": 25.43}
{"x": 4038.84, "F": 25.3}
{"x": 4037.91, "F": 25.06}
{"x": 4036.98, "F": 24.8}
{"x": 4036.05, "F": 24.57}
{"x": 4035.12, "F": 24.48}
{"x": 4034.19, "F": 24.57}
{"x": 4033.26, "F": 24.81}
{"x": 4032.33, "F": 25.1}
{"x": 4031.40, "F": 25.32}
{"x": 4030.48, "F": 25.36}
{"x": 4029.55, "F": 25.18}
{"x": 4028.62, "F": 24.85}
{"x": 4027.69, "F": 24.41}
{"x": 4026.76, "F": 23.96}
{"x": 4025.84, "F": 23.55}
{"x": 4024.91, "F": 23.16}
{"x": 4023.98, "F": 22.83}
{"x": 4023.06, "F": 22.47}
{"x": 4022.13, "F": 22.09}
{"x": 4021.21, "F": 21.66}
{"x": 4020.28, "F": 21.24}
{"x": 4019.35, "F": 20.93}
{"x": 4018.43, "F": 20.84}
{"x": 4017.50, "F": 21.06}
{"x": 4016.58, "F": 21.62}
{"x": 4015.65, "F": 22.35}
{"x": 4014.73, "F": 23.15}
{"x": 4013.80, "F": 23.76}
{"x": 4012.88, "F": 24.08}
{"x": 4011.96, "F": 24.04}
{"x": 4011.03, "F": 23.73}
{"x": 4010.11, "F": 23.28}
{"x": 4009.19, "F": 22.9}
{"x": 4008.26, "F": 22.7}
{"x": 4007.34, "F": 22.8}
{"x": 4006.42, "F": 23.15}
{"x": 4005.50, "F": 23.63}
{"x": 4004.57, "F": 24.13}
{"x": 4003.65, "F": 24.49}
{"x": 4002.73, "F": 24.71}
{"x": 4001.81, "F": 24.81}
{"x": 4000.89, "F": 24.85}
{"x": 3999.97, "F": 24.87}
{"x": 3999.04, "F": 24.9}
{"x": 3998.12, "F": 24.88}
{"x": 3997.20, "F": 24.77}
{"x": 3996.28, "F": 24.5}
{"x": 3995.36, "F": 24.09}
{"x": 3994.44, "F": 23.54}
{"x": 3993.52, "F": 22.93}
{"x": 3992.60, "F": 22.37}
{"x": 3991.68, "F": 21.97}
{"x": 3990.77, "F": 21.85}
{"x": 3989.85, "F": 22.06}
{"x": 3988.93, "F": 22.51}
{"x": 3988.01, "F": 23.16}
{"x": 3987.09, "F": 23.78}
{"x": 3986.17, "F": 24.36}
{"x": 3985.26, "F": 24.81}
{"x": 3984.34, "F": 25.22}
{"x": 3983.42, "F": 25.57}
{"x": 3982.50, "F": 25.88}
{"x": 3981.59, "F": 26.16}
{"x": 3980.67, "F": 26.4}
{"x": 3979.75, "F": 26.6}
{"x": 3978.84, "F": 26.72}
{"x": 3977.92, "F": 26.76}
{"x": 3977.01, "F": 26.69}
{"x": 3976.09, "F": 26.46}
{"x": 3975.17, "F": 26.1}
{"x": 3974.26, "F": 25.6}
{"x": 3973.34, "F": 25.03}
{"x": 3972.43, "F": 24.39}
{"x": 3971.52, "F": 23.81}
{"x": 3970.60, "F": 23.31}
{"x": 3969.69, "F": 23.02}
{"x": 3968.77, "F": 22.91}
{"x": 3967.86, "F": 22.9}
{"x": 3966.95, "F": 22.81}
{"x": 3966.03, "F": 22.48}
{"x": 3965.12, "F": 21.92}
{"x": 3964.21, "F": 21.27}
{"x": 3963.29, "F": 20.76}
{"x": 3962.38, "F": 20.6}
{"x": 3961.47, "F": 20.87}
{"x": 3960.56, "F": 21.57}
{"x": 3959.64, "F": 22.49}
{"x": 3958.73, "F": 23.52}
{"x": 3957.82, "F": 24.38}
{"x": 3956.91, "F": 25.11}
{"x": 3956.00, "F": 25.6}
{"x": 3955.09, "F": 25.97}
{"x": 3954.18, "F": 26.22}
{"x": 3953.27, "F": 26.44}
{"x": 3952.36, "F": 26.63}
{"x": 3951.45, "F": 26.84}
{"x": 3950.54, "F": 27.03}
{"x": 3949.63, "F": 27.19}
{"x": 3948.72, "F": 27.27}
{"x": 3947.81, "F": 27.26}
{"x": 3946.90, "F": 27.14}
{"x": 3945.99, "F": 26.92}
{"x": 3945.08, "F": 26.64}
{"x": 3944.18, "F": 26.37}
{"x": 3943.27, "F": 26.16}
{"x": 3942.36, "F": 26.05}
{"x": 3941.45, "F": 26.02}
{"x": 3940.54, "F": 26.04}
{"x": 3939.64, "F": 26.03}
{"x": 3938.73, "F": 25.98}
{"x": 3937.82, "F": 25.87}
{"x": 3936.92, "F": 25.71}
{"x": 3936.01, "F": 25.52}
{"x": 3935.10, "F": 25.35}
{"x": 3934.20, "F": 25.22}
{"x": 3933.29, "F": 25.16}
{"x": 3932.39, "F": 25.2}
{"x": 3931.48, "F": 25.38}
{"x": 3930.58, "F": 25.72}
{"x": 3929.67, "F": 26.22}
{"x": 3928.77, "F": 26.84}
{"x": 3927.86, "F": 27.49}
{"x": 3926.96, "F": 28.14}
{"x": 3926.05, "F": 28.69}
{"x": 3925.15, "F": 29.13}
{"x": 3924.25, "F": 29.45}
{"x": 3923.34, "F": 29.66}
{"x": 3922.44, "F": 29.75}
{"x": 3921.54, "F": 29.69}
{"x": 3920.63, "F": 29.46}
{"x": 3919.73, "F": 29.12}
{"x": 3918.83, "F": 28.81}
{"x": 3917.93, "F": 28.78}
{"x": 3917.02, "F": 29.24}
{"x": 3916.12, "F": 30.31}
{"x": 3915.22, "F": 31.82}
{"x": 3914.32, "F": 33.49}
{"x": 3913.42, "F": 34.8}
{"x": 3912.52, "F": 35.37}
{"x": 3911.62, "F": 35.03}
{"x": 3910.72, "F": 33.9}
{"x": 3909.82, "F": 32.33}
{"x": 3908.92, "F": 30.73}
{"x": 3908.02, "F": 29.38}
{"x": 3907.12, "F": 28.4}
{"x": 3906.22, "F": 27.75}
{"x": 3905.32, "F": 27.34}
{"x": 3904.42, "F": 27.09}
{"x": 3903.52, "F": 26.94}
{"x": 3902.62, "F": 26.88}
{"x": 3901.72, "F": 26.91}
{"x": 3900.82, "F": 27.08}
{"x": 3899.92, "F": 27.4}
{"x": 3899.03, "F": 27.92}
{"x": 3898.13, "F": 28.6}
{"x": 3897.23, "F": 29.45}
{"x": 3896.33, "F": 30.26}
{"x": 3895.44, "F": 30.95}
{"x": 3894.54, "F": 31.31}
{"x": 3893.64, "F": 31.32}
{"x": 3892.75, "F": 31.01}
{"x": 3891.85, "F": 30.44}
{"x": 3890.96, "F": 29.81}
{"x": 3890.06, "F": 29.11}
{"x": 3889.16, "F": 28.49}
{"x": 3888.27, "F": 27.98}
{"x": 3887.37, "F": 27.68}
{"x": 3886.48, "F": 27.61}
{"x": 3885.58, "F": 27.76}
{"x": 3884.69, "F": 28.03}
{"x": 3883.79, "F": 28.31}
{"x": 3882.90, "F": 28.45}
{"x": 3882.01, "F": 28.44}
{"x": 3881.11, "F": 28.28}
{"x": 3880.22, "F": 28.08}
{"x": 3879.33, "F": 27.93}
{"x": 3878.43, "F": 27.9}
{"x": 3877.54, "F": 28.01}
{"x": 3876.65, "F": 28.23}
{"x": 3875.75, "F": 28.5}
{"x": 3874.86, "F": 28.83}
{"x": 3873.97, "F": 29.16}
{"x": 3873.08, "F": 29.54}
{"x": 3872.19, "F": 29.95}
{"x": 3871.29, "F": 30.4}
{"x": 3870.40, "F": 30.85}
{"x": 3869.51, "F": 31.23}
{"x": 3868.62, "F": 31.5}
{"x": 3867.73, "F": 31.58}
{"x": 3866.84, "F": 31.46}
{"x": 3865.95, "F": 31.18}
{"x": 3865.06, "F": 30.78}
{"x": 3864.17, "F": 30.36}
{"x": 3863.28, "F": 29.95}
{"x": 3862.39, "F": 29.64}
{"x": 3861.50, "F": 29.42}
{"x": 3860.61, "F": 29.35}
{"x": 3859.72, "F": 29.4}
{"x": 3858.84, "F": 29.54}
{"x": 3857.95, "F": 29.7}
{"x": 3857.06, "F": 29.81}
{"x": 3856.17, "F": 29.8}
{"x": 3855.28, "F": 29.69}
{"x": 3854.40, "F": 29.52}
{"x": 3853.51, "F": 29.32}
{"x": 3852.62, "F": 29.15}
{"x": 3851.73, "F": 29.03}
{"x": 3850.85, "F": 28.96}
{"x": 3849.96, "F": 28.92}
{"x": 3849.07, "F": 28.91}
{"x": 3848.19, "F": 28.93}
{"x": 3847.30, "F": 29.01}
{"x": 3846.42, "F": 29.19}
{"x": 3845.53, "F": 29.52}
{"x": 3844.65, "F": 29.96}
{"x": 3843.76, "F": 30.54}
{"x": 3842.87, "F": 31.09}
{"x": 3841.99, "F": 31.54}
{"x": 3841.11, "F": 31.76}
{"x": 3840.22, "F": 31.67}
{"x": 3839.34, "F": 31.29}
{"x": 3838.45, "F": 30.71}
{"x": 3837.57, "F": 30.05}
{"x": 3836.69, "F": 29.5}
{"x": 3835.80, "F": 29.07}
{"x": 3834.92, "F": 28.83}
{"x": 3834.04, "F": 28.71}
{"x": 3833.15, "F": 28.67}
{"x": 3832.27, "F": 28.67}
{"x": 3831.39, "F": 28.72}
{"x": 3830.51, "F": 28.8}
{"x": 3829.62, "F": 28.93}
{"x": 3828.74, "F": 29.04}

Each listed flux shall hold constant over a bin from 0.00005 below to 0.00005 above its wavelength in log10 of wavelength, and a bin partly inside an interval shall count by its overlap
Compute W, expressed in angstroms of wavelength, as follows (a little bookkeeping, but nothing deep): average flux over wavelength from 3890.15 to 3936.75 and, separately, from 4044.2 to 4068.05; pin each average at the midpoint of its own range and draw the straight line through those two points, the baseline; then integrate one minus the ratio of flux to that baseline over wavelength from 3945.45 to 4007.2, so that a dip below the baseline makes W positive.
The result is 6.9 angstroms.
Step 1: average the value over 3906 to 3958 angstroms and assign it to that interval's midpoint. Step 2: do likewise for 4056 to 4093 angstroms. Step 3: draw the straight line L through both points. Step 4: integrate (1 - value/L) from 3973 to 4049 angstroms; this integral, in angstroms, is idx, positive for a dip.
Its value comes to 6.9 angstroms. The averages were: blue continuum 28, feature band 24.3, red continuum 25.7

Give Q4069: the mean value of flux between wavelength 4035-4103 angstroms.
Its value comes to 25.8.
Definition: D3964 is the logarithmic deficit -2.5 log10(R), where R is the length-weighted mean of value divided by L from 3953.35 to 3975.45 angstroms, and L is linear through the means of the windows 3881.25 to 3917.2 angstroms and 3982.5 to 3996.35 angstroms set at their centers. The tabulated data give 0.08 mag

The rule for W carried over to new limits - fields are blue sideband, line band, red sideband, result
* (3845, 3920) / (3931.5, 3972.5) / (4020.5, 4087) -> 4.38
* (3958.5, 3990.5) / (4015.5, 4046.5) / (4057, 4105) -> 1.30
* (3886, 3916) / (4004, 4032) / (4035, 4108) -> 4.06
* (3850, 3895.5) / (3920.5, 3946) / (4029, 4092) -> 1.21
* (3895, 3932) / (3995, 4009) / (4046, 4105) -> 1.66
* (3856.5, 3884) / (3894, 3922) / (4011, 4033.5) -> -1.92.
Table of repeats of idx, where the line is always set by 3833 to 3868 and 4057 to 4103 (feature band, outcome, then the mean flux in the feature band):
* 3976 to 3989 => 1.03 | 25.5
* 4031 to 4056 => 1.13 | 25.4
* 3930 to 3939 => 0.93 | 25.5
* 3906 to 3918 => -1.18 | 31.7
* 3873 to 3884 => 0.38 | 28.4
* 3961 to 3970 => 1.93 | 21.9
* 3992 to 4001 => 1.08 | 24.1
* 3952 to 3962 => 1.32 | 24.4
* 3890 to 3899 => -0.32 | 30.2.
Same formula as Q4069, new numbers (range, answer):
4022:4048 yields 24.8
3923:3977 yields 25.3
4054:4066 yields 24.7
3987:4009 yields 23.6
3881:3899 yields 29.1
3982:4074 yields 24.5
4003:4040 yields 23.6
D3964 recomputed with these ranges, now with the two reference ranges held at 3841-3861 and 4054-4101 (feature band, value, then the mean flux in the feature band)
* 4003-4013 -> 0.15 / 23.5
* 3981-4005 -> 0.13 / 24.1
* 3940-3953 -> 0.05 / 26.7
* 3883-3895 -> 0.00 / 29.1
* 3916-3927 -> -0.03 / 29.2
